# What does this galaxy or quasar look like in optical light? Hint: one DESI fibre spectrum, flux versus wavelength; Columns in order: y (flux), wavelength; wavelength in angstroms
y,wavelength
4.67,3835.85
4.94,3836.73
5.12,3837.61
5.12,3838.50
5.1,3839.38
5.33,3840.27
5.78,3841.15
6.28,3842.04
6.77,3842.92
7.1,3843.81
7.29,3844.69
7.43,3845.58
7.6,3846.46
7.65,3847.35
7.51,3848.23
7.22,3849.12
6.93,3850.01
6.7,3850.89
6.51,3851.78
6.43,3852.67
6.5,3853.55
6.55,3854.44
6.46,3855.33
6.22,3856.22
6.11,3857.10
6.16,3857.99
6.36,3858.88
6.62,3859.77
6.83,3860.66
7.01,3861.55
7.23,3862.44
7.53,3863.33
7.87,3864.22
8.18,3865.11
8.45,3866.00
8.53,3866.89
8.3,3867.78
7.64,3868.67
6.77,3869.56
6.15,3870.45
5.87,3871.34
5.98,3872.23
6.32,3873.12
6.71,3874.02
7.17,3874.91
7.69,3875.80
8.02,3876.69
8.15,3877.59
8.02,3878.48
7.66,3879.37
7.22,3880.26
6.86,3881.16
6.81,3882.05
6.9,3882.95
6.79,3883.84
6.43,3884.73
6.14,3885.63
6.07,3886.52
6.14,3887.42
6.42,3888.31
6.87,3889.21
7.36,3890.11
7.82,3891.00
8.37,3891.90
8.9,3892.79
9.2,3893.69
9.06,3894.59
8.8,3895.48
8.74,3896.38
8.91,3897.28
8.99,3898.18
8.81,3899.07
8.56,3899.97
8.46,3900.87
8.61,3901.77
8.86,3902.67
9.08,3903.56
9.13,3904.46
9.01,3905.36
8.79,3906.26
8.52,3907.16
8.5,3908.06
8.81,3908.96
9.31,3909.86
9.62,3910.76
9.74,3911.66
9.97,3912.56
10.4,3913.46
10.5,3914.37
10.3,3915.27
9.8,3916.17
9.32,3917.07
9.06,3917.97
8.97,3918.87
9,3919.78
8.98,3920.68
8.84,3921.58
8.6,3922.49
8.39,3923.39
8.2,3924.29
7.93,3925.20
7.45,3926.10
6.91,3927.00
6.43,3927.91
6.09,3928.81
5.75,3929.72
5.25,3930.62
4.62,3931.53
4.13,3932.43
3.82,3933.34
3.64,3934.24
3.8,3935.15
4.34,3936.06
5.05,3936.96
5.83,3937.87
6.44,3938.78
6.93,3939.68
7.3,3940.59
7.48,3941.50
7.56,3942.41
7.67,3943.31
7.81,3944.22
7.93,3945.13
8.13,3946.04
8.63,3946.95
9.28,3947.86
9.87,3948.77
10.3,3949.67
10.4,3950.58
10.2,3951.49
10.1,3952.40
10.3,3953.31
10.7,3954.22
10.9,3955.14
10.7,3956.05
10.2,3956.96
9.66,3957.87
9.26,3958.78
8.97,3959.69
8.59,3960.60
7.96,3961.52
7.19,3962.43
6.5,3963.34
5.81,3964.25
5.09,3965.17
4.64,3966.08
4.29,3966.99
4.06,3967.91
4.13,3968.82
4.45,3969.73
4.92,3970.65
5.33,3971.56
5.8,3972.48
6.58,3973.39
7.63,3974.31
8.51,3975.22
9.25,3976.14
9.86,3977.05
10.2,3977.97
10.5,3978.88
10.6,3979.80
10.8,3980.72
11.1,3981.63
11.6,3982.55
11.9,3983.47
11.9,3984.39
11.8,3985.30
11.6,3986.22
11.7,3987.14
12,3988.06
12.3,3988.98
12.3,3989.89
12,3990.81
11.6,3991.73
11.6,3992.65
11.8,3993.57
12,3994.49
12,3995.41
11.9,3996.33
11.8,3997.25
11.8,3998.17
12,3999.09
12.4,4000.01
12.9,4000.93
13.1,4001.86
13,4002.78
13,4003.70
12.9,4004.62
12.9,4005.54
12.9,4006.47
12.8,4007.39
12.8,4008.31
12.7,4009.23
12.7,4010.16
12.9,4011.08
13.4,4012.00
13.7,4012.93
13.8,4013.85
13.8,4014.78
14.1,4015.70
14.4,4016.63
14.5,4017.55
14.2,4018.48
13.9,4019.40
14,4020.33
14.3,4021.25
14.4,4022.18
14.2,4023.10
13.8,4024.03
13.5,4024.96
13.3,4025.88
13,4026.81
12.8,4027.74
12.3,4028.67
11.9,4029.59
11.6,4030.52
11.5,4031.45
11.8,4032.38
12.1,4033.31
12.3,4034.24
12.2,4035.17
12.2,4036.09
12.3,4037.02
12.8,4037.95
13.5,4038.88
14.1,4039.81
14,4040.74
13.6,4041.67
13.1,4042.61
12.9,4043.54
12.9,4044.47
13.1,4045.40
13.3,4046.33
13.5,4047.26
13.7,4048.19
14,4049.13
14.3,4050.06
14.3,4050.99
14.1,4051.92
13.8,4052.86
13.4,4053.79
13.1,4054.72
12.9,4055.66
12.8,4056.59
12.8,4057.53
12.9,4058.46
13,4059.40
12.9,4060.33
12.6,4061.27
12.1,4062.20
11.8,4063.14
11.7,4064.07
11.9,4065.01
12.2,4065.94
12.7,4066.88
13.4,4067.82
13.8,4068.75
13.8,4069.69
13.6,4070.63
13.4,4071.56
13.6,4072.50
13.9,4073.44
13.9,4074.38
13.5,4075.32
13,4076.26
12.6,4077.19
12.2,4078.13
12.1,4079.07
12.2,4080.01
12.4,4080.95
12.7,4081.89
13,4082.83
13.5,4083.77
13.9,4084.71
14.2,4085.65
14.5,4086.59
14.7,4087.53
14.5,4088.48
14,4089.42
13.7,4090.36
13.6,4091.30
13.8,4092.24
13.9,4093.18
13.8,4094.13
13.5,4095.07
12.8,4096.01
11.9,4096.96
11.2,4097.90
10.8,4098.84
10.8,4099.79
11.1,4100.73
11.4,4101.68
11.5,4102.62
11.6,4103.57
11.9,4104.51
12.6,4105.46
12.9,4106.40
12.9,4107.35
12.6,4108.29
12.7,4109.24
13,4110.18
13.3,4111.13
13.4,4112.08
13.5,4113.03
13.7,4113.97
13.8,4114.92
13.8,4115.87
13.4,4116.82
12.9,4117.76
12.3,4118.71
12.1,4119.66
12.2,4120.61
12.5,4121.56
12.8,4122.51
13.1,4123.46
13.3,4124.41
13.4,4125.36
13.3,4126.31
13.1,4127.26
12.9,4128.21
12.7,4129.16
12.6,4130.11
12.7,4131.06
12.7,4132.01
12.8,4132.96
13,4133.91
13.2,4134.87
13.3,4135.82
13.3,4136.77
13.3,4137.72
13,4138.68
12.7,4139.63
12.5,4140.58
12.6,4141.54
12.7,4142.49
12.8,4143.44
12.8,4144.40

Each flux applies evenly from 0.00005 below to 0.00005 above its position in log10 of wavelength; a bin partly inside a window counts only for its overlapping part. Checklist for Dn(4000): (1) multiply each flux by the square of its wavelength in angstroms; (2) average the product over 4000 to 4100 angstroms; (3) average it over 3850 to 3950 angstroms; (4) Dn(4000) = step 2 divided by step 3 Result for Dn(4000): 1.87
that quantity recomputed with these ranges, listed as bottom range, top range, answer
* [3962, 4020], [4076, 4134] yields 1.27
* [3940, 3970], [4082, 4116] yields 1.73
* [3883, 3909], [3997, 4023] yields 1.73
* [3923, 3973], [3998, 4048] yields 1.90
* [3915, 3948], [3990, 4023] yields 1.89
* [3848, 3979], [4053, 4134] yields 1.85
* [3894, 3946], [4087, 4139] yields 1.80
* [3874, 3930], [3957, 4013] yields 1.29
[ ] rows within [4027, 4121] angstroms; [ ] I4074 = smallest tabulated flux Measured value 10.8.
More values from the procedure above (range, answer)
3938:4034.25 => 4.06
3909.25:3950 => 3.64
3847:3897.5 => 5.87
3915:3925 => 8.2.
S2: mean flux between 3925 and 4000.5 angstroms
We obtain 8.56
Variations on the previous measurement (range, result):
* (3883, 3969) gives 7.91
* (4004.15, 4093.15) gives 13.2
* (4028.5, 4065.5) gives 12.9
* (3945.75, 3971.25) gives 8.03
